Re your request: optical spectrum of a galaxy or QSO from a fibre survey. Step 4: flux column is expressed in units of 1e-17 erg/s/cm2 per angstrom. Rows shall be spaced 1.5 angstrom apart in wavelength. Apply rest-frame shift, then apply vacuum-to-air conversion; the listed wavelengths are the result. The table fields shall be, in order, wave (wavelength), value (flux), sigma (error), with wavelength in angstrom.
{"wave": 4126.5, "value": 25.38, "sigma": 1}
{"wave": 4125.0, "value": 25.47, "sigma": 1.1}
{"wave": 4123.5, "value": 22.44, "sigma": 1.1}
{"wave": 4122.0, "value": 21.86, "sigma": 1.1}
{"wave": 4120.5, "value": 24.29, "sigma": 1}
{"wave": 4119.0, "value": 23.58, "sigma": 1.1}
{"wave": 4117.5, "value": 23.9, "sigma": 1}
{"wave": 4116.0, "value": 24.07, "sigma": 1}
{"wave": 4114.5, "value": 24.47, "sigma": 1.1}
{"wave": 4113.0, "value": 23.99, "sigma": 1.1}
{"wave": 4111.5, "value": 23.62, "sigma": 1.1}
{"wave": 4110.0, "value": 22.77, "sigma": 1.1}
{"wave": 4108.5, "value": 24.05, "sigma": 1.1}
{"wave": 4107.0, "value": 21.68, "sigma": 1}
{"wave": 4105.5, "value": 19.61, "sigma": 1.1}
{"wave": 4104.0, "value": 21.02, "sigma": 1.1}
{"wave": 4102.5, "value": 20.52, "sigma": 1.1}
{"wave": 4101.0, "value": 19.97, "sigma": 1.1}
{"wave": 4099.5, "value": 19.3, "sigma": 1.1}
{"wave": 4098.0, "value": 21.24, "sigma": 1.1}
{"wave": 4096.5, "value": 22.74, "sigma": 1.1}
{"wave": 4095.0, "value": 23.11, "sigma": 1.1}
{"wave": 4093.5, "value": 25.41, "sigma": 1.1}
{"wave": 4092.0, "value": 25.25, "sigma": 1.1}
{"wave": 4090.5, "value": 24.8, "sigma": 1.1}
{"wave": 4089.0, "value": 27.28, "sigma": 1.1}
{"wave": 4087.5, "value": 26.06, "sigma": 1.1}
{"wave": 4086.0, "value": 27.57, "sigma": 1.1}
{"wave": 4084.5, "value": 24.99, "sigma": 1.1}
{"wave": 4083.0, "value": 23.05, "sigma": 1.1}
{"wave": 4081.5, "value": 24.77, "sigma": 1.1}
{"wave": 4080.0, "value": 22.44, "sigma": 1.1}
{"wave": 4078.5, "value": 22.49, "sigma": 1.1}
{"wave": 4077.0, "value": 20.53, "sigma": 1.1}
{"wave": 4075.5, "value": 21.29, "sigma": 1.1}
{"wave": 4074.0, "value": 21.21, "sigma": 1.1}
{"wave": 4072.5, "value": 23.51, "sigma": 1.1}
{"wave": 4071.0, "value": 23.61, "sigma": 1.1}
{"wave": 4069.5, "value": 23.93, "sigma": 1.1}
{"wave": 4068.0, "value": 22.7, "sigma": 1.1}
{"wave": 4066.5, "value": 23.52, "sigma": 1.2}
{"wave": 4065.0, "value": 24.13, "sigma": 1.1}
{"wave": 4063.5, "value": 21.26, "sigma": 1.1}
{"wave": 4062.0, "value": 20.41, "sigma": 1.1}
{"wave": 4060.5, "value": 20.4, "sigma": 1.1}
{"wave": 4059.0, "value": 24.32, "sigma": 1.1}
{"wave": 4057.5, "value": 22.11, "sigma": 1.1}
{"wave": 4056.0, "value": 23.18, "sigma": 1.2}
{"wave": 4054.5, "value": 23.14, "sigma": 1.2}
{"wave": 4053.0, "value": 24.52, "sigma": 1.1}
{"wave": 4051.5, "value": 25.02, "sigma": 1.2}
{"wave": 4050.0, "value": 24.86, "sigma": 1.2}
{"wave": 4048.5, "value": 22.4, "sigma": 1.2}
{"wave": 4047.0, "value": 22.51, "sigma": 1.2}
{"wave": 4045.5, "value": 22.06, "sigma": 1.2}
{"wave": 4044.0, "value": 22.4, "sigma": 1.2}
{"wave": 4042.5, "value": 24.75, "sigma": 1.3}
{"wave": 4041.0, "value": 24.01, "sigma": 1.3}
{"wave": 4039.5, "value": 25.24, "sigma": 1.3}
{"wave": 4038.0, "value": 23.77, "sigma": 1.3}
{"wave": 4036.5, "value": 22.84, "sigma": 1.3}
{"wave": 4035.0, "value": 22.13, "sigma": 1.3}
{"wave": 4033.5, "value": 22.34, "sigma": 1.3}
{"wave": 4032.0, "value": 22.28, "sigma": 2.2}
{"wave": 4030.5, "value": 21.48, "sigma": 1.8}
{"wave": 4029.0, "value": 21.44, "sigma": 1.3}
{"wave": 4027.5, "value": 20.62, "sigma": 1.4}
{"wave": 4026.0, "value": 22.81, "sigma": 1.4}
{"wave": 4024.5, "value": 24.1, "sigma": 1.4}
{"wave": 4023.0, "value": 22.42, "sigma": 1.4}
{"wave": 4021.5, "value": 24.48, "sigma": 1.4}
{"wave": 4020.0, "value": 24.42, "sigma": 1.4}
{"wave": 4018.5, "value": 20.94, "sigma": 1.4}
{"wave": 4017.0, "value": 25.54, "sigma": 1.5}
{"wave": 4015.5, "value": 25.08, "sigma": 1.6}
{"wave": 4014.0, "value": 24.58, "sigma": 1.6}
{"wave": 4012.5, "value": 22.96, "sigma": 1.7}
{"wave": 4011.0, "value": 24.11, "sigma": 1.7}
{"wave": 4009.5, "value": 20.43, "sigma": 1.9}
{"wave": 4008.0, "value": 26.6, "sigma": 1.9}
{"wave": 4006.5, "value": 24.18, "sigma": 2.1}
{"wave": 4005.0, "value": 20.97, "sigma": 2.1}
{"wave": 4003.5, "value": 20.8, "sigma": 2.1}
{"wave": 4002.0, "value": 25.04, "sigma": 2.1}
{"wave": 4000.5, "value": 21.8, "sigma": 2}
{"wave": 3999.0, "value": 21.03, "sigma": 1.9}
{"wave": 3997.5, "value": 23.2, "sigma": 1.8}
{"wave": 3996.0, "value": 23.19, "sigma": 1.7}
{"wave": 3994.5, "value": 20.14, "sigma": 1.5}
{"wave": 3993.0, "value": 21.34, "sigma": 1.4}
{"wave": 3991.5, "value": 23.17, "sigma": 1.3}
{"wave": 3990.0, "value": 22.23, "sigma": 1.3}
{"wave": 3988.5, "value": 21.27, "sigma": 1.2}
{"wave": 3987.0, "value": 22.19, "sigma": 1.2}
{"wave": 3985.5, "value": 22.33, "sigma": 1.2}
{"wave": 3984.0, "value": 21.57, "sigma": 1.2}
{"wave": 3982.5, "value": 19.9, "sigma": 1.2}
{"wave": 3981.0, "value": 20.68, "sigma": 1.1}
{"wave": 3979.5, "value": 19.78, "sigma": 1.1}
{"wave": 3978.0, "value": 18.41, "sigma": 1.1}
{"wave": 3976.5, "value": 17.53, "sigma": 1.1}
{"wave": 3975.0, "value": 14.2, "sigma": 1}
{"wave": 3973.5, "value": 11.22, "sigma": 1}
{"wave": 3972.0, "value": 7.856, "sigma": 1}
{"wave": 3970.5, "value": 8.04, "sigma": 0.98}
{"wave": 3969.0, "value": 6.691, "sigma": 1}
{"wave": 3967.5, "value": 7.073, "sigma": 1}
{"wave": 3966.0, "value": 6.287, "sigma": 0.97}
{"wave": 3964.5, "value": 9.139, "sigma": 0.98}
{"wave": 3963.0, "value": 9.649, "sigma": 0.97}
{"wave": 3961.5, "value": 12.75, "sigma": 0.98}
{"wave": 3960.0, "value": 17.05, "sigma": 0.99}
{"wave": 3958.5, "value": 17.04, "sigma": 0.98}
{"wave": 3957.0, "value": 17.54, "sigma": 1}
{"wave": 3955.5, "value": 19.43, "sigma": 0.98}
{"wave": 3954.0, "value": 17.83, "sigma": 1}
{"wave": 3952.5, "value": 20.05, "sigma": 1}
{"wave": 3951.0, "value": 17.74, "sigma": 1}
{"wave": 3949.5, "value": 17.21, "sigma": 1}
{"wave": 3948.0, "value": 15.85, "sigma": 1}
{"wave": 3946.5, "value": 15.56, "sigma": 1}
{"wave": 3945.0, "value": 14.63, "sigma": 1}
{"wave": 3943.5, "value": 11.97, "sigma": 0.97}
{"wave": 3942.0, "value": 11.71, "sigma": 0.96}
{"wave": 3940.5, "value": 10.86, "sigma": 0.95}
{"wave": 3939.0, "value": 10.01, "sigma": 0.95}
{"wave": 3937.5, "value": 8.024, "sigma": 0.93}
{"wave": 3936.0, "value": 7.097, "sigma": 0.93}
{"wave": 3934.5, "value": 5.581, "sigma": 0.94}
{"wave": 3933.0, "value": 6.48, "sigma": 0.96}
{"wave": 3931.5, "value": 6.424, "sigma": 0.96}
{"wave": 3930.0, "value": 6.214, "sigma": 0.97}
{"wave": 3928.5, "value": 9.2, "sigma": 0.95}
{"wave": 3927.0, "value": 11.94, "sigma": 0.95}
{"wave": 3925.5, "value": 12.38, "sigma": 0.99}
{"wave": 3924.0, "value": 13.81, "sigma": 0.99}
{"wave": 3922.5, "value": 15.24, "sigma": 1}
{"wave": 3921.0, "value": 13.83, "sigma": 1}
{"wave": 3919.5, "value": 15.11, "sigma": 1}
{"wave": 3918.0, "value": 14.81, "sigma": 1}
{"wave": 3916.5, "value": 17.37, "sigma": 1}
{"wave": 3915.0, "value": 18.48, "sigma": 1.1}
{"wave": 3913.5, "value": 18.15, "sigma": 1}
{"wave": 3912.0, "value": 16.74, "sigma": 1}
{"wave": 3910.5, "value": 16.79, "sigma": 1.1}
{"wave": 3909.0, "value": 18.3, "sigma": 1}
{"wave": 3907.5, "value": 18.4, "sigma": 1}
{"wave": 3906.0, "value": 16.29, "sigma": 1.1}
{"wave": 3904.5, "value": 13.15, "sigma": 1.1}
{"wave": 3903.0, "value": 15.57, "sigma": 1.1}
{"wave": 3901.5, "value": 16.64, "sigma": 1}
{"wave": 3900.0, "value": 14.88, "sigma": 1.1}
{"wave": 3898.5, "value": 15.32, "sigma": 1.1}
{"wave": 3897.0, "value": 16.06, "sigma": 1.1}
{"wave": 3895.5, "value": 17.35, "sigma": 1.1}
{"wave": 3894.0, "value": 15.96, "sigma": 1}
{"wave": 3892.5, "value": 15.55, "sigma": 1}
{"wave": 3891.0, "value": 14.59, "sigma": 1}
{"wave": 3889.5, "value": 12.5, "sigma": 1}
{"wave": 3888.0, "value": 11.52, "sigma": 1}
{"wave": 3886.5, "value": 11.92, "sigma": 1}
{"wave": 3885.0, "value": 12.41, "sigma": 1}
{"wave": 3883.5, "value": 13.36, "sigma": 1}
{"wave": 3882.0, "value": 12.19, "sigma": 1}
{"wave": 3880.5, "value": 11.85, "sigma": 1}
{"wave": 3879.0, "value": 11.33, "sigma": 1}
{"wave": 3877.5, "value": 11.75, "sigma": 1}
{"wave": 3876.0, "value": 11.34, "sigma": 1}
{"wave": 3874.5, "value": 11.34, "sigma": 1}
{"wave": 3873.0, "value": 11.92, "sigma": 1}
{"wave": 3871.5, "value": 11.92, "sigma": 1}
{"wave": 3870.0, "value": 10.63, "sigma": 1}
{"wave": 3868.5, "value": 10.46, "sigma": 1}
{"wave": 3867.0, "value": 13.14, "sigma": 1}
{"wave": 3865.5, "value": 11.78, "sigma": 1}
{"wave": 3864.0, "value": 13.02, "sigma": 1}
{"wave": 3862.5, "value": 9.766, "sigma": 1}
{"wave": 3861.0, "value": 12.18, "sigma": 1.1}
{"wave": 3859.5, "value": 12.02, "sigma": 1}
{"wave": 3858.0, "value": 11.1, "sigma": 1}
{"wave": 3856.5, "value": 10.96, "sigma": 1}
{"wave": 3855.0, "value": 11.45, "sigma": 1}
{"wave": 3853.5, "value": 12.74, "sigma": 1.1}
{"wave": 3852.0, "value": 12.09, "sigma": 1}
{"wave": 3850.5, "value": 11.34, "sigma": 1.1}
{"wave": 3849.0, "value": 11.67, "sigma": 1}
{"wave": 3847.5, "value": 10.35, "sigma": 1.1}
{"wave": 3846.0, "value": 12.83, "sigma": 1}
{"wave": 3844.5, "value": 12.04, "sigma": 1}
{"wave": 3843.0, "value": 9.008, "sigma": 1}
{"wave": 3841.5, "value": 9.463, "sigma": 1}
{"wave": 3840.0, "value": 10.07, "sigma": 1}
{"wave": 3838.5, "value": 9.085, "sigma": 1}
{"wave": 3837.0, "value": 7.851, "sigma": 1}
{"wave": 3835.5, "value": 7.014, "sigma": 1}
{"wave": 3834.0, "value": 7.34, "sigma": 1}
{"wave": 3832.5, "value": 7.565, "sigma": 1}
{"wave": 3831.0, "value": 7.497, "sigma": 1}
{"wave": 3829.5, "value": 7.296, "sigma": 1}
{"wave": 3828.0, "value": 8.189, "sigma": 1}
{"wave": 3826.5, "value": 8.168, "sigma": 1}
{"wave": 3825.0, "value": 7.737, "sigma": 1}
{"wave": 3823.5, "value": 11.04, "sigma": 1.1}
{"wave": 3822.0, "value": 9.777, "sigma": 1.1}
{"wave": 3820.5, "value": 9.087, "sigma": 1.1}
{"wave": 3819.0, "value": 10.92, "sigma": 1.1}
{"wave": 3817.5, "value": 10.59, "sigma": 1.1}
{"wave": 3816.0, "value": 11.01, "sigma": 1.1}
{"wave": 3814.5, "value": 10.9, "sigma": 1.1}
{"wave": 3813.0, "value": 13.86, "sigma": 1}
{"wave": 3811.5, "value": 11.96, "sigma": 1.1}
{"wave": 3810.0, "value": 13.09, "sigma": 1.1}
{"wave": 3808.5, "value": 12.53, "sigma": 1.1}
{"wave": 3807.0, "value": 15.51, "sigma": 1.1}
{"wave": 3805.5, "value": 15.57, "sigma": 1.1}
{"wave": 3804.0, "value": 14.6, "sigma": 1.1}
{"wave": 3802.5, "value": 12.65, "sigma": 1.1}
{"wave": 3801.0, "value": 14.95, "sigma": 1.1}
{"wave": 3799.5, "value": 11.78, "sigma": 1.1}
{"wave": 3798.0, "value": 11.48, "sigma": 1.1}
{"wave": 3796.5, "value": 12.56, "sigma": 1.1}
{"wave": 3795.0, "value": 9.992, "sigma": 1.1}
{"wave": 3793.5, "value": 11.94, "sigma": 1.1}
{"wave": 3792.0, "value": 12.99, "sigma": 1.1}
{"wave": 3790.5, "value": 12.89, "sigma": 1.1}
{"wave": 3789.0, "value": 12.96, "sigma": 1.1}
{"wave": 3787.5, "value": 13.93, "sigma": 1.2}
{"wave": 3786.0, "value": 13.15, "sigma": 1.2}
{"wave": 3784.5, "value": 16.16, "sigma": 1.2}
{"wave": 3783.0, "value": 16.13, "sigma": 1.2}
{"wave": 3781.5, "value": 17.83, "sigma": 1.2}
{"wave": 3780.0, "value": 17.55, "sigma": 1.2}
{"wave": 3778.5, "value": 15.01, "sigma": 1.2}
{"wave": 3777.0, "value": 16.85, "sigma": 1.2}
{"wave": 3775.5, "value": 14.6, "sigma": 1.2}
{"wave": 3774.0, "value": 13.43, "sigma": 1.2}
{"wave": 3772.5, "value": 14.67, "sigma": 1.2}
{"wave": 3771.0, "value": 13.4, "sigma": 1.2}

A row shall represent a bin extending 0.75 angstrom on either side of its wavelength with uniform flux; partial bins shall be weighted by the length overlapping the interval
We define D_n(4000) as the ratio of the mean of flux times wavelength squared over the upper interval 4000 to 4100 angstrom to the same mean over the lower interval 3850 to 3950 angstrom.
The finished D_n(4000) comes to 1.94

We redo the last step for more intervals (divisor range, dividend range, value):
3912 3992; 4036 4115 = 1.72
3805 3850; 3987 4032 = 2.43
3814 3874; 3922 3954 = 1.21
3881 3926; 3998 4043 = 1.62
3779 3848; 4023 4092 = 2.28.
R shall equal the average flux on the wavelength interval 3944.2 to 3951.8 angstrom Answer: 16.2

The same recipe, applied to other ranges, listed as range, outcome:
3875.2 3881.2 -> 11.6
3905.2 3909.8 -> 17.6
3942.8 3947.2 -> 14.1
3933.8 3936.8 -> 6.38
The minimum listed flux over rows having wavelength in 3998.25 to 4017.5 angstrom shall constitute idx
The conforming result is 20.43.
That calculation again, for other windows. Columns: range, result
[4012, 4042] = 20.62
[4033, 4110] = 19.3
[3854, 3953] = 5.581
